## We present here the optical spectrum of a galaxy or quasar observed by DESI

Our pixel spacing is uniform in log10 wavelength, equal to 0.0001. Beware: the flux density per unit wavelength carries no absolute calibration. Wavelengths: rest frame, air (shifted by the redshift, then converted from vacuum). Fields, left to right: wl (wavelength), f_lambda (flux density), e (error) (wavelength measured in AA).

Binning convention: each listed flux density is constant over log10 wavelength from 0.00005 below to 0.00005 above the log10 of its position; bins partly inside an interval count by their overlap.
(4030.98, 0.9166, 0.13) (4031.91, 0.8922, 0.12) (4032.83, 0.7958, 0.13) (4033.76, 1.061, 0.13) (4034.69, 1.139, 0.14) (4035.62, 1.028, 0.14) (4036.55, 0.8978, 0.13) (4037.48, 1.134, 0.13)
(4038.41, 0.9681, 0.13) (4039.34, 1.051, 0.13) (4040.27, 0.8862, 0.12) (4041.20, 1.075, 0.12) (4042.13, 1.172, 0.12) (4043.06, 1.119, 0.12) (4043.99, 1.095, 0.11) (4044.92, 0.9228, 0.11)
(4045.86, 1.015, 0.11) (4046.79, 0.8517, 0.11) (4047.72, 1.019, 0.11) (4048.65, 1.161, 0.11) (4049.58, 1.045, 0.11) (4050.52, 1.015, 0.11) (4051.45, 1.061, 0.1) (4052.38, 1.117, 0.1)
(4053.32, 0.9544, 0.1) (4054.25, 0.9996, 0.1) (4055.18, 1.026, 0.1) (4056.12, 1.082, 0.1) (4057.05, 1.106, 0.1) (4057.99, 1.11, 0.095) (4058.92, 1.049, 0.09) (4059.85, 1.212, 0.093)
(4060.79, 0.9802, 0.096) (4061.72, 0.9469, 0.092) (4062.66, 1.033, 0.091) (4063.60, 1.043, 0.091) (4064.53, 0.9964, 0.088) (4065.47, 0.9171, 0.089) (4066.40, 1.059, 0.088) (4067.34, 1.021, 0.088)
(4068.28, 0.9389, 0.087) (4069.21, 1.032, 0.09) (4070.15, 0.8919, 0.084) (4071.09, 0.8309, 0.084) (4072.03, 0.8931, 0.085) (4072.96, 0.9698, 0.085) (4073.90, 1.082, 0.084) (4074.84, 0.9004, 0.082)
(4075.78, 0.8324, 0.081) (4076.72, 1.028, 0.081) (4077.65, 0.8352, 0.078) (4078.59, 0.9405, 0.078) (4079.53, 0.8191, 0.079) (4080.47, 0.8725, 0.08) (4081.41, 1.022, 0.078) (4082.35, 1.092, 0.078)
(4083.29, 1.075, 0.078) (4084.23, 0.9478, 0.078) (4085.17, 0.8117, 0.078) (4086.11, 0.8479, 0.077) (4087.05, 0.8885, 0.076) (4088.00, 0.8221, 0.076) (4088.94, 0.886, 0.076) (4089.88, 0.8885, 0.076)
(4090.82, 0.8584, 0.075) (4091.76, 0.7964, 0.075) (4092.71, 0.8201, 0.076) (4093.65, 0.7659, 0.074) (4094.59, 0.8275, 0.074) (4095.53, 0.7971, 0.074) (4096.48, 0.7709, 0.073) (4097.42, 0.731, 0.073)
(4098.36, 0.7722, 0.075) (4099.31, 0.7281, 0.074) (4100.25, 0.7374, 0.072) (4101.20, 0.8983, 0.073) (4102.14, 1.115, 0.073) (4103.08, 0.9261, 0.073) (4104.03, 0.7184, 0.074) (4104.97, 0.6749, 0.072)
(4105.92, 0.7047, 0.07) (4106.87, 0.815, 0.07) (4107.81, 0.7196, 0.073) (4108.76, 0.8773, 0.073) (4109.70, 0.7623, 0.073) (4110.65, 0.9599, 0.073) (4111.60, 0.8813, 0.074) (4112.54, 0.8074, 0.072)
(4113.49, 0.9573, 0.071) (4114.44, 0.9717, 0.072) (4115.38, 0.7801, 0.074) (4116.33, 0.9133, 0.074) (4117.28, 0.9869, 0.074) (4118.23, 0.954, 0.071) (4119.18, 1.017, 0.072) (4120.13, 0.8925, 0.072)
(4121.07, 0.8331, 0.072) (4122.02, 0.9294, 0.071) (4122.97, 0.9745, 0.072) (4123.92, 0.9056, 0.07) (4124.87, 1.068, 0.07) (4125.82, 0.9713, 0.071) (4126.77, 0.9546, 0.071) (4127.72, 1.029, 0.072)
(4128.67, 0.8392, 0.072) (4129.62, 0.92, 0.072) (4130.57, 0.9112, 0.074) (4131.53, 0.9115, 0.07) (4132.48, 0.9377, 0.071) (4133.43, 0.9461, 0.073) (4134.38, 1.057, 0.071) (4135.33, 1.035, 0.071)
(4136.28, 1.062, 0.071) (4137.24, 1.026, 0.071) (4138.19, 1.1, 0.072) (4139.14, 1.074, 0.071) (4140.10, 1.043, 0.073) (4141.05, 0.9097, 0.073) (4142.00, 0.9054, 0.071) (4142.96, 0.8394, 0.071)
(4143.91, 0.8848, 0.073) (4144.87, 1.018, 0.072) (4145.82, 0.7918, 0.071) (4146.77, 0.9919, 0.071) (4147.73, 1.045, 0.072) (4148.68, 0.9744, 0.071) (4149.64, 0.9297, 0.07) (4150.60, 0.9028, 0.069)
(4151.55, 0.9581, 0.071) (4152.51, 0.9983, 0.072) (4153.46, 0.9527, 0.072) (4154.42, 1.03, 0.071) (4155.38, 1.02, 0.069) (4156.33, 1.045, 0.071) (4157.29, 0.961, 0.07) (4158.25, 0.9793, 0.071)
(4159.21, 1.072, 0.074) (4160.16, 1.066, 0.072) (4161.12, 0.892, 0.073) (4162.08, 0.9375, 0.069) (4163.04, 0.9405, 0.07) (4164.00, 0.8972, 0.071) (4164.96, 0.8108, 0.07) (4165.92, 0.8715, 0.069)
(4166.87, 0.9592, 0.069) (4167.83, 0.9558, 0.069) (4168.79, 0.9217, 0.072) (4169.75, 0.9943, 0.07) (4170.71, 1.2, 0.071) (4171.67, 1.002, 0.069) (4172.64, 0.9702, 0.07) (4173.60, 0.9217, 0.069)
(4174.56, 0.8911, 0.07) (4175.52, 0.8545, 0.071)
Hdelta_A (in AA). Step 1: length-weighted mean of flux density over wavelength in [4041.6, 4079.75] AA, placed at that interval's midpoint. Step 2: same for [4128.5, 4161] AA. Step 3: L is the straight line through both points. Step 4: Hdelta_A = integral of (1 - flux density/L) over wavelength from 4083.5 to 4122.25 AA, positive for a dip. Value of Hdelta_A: 5.5 AA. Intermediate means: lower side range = 1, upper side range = 0.975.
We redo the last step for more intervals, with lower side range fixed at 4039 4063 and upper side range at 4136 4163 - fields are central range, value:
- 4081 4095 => 1.77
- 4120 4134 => 0.78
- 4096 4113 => 3.31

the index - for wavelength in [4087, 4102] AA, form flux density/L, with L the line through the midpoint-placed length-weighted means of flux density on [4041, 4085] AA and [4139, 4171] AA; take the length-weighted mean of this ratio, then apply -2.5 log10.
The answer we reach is 0.21 mag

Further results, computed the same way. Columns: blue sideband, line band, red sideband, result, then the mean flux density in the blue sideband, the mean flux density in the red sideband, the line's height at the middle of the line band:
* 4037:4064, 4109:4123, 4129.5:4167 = 0.098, 1.04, 0.966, 0.991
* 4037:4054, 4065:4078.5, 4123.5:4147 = 0.078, 1.04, 0.965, 1.02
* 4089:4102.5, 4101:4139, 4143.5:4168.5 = -0.052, 0.822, 0.957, 0.876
